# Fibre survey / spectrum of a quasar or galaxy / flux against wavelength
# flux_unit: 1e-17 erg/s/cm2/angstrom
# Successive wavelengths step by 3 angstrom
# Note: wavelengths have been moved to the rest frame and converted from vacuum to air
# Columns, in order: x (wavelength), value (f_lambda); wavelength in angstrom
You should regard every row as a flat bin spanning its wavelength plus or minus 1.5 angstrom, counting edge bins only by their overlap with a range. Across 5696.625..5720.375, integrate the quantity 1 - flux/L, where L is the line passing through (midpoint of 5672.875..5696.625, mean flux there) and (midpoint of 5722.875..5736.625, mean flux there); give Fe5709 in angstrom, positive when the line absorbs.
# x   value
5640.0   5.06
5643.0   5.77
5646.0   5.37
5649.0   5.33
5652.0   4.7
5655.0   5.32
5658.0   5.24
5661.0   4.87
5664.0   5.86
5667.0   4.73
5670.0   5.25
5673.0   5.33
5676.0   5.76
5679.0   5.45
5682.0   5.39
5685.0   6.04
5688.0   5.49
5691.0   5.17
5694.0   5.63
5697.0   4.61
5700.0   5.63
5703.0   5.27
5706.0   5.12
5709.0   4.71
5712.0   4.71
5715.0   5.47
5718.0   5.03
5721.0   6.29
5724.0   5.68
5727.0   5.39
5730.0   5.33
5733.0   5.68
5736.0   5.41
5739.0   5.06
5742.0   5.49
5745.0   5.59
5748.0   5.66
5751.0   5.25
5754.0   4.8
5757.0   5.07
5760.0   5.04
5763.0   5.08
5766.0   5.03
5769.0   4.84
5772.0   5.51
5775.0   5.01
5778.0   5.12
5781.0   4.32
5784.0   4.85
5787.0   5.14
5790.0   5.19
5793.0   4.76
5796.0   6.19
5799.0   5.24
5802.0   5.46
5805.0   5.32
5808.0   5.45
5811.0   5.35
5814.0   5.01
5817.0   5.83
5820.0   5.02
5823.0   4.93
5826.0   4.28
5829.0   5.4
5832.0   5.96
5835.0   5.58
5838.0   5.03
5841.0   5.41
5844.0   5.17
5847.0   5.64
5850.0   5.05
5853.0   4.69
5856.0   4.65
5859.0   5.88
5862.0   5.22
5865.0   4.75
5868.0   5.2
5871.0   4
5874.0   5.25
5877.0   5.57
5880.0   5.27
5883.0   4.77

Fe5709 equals 1.6 angstrom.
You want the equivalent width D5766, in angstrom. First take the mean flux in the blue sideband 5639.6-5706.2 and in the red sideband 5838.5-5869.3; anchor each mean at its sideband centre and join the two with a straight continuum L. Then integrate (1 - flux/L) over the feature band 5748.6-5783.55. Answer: 1.5 angstrom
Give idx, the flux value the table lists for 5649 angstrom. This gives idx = 5.33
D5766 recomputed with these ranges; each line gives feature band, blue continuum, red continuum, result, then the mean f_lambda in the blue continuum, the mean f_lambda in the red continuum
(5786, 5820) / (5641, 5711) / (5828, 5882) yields -0.8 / 5.3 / 5.2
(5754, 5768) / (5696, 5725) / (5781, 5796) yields 0.3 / 5.26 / 5.04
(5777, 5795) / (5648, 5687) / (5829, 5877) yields 1.1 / 5.33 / 5.19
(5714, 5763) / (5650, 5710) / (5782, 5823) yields -1.0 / 5.28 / 5.27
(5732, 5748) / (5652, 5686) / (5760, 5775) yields -0.9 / 5.35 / 5.1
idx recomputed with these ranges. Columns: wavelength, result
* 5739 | 5.06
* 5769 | 4.84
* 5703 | 5.27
